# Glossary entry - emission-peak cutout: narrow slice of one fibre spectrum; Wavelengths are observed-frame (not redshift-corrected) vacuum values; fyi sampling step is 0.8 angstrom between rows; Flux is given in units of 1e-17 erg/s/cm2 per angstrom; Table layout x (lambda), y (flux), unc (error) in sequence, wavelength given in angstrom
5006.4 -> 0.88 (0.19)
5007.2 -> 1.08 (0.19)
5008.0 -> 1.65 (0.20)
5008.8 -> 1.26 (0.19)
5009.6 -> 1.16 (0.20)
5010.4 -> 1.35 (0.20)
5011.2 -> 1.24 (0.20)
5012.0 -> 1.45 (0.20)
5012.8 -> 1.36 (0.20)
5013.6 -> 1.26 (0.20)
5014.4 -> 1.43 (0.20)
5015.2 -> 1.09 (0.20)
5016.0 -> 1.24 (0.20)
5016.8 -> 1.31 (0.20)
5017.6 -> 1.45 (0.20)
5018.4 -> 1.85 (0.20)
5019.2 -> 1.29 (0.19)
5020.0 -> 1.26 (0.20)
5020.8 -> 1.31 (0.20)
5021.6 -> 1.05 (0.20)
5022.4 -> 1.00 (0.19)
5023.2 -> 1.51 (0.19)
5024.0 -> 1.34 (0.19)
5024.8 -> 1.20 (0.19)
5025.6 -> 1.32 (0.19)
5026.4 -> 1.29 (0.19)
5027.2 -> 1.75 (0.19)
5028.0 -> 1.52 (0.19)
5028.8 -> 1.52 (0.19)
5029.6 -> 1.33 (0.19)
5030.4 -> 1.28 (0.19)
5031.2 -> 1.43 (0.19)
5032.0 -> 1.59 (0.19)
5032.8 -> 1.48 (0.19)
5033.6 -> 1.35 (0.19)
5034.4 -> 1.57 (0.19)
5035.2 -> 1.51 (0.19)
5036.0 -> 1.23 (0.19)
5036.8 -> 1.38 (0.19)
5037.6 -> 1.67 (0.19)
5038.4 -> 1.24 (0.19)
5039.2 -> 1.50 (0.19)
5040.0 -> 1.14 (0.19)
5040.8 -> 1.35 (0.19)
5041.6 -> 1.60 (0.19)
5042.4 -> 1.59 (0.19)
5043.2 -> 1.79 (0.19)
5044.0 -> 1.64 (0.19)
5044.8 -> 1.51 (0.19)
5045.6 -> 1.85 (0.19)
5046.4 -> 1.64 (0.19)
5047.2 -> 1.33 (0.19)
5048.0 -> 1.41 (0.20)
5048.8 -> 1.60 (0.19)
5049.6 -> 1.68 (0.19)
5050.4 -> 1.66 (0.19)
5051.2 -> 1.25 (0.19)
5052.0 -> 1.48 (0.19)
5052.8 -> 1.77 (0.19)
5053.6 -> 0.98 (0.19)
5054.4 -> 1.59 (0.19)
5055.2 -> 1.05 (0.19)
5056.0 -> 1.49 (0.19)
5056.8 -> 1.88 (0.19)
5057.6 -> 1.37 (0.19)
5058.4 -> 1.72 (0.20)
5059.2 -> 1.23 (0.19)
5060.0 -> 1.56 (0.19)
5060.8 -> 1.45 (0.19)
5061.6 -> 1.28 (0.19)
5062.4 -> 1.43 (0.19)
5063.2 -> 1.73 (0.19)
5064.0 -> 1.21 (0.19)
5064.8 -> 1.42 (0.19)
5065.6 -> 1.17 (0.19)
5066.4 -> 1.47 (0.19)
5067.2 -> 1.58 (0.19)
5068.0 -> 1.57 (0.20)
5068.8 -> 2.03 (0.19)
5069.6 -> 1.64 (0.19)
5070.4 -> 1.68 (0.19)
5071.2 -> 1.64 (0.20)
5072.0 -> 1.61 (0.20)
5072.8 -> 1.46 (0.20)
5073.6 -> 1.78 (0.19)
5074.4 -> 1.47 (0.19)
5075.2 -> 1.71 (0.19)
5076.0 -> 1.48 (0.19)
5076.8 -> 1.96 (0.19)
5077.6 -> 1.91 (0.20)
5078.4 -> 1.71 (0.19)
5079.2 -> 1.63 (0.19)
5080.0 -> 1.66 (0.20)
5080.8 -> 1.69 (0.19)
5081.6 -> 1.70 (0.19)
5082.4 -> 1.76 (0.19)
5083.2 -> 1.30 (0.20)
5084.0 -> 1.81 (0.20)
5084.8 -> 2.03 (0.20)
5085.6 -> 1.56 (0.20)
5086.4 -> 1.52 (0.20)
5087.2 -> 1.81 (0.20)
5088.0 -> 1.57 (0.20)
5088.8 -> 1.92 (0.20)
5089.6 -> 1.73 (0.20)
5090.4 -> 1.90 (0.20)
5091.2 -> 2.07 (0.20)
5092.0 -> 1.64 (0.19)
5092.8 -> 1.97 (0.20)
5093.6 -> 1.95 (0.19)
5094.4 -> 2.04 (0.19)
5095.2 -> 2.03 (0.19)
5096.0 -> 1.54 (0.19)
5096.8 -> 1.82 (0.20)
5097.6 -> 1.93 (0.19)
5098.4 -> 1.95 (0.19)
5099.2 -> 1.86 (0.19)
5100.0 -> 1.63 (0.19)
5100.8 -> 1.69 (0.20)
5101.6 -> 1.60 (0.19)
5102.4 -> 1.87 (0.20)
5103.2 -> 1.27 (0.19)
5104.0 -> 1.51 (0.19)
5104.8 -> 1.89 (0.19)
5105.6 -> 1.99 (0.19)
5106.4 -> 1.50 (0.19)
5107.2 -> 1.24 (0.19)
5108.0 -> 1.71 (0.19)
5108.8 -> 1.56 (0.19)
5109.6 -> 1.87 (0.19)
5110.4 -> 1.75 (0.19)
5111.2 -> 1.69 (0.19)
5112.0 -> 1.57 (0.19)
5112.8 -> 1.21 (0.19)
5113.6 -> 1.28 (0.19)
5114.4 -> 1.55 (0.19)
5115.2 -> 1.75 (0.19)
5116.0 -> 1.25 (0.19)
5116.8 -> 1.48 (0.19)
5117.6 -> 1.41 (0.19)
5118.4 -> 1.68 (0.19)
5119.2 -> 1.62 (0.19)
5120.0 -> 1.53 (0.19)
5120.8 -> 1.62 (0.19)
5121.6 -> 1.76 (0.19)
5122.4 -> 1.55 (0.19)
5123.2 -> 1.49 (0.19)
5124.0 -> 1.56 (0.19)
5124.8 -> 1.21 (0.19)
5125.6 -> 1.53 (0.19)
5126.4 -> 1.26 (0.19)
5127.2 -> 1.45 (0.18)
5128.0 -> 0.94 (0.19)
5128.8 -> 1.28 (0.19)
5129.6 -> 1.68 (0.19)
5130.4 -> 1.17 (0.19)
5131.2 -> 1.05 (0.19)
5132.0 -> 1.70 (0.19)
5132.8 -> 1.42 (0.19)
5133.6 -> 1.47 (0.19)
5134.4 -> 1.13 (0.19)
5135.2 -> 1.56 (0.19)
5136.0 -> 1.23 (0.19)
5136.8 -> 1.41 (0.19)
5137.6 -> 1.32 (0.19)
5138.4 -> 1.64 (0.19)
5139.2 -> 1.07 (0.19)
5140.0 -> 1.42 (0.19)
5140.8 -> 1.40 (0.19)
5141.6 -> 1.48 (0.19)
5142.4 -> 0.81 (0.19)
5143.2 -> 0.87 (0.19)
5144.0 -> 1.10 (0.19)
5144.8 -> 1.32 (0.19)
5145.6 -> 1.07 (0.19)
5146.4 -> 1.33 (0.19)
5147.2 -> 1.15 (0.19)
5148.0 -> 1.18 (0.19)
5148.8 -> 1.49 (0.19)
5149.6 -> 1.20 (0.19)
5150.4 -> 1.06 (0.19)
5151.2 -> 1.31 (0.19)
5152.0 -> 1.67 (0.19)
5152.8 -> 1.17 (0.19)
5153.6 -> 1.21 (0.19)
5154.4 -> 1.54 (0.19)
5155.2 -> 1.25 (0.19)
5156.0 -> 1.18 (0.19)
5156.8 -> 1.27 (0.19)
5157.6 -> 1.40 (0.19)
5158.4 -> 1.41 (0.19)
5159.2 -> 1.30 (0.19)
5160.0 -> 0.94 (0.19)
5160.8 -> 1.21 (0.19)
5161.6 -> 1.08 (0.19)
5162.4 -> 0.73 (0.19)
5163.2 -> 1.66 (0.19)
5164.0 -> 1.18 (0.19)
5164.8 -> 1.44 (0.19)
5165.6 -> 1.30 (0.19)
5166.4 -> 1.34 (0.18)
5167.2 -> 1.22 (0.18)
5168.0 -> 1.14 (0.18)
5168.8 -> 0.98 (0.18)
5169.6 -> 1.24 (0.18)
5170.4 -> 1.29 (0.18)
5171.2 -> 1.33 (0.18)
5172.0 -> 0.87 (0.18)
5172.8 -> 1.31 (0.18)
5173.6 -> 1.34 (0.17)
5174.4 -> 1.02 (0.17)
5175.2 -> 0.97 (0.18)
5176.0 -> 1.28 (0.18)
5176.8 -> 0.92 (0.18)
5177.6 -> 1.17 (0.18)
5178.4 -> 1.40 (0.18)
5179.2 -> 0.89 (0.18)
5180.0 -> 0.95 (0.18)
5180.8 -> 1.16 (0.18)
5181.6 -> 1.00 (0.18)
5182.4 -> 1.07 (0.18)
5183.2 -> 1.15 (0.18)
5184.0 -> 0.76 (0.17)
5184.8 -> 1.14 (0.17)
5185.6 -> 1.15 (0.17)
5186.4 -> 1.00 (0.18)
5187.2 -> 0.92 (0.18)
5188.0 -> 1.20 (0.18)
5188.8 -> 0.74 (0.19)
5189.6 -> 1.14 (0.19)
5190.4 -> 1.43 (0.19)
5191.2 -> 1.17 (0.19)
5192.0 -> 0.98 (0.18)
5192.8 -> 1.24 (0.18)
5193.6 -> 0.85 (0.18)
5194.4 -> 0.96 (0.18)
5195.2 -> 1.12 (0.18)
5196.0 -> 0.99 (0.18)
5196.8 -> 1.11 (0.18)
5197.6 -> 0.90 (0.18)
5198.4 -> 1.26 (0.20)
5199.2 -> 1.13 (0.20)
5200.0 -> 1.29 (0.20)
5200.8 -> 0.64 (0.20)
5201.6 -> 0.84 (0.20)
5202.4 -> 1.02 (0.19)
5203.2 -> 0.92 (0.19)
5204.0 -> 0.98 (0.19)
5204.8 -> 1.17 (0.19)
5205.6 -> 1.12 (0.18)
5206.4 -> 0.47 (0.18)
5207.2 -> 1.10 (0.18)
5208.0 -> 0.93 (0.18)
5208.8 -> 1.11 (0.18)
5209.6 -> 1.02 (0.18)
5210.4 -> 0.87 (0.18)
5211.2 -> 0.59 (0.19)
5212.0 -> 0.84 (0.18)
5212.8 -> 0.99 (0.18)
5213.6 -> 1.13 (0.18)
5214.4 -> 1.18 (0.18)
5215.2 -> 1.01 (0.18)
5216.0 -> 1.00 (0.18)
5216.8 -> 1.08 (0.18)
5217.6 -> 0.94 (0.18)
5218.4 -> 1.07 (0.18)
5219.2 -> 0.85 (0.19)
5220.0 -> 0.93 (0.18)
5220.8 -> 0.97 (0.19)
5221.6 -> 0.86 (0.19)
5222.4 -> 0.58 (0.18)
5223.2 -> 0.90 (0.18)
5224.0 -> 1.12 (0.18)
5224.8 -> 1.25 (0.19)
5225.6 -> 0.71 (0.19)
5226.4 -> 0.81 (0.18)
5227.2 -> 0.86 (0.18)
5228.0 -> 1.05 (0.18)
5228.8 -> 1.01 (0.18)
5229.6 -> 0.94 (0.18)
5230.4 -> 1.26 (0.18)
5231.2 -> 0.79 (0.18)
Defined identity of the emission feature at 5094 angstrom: C III]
